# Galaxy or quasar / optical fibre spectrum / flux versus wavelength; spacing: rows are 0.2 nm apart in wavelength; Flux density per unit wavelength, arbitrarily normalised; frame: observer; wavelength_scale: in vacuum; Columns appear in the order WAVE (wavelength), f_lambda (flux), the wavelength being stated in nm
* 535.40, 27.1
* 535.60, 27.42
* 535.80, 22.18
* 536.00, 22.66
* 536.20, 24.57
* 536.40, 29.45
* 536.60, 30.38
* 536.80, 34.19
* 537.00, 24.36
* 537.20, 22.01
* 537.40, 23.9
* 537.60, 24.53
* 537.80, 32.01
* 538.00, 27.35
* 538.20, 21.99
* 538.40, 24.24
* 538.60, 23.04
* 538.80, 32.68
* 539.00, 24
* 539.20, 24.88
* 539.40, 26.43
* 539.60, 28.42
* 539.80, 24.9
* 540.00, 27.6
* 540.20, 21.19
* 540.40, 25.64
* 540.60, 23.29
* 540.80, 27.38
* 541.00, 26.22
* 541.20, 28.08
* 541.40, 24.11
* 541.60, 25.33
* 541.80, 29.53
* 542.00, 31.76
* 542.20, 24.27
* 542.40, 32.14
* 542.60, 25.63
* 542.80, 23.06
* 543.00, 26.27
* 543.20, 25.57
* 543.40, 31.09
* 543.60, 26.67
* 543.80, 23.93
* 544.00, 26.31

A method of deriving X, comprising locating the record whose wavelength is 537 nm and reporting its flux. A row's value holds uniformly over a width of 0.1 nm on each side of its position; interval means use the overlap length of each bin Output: 24.36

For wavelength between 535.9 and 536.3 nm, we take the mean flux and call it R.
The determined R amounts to 23.6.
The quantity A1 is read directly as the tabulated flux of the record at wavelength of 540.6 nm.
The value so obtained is 23.29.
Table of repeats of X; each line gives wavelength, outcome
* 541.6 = 25.33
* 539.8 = 24.9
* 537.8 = 32.01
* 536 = 22.66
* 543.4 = 31.09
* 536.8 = 34.19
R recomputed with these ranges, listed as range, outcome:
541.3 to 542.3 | 27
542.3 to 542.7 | 28.9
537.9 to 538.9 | 25.9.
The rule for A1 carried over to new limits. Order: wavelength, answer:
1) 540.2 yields 21.19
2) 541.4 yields 24.11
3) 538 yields 27.35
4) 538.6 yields 23.04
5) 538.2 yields 21.99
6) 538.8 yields 32.68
